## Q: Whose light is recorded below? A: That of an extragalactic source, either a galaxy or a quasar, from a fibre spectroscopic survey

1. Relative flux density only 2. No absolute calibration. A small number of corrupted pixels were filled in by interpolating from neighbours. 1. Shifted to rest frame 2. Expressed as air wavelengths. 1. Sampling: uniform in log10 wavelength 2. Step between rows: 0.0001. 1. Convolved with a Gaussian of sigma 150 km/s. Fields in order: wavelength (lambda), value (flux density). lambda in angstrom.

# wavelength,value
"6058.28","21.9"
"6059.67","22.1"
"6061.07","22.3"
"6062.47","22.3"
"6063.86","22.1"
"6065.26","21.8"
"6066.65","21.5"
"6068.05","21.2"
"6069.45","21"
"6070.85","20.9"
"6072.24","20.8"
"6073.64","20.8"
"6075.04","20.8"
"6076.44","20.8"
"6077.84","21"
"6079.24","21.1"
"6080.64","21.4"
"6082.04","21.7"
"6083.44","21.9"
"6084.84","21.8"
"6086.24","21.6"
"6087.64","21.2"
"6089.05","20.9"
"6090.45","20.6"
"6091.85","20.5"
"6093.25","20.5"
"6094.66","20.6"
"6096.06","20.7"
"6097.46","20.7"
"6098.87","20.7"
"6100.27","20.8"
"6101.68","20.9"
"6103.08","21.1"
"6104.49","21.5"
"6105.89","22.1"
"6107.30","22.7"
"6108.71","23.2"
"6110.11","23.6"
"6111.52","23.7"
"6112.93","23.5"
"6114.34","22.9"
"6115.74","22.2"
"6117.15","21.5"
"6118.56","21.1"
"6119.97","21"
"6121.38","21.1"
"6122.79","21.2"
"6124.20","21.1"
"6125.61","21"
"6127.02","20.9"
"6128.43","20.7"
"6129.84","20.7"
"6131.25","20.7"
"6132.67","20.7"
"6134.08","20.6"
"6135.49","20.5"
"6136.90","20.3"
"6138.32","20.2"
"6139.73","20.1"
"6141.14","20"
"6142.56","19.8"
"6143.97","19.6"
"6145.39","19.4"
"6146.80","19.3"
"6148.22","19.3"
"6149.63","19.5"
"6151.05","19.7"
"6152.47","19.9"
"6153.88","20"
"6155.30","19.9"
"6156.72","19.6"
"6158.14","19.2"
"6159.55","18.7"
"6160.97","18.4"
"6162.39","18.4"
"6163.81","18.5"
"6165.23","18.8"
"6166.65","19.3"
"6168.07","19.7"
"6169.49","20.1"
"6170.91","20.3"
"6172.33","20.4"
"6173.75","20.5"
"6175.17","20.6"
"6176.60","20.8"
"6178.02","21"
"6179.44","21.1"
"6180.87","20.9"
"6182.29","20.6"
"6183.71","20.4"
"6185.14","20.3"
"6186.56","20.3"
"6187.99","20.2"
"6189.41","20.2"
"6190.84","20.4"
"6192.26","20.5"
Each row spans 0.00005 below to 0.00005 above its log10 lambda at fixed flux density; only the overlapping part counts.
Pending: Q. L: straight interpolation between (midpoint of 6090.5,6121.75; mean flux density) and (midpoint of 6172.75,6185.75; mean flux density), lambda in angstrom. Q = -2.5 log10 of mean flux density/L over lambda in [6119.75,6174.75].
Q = 0.06 mag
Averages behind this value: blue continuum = 21.6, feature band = 20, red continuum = 20.7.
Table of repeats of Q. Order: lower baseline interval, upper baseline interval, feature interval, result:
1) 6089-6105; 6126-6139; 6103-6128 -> -0.07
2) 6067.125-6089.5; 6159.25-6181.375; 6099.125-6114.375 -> -0.08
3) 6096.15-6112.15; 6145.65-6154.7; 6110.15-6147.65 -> -0.02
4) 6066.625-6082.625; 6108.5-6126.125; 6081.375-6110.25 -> 0.01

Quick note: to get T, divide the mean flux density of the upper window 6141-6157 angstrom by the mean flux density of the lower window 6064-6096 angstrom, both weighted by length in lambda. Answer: 0.93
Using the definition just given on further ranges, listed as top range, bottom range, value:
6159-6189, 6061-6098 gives 0.94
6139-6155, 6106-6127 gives 0.89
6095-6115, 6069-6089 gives 1.04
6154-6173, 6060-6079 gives 0.91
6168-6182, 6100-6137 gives 0.95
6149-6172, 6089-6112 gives 0.90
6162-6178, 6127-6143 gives 0.97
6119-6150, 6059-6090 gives 0.95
